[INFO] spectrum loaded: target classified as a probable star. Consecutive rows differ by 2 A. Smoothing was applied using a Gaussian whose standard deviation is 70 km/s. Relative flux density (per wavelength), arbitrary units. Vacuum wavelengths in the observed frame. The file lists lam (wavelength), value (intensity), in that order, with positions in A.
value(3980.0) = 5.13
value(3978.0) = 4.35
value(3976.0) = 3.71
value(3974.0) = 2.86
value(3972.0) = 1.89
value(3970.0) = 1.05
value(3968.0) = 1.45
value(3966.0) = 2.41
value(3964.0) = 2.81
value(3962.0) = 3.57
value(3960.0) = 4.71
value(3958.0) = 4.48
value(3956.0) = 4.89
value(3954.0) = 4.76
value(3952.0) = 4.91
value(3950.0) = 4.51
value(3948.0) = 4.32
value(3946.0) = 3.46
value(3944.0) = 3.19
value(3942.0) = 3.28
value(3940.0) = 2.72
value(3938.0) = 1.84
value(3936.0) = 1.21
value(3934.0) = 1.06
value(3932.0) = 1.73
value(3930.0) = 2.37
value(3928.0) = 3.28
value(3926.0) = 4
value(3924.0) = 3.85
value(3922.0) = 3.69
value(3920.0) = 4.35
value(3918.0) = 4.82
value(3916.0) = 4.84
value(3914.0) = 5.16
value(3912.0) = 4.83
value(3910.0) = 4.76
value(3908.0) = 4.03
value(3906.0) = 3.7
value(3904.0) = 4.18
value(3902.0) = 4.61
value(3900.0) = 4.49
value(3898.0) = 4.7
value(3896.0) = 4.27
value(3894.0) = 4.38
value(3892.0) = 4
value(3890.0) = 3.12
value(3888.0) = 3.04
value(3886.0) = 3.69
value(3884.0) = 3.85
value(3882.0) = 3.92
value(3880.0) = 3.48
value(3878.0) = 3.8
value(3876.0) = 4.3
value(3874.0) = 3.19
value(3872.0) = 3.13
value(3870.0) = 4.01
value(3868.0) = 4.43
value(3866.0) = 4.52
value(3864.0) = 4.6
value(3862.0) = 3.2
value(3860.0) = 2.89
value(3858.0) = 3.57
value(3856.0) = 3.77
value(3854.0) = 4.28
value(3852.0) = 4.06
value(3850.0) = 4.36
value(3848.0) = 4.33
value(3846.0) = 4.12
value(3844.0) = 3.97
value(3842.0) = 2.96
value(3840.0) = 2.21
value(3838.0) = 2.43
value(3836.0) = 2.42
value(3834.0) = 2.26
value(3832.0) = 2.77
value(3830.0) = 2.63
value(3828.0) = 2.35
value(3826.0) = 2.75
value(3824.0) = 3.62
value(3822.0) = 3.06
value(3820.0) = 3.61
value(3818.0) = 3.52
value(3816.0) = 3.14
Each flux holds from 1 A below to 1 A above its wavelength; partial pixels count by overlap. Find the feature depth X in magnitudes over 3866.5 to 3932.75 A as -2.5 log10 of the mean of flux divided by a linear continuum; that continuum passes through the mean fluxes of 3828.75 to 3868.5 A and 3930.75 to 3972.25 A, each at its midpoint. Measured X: -0.20 mag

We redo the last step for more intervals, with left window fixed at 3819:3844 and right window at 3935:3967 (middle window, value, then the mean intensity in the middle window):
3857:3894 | -0.21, 3.73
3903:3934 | -0.16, 3.88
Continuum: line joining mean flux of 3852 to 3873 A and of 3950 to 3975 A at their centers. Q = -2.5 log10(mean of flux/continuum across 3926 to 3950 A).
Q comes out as 0.26 mag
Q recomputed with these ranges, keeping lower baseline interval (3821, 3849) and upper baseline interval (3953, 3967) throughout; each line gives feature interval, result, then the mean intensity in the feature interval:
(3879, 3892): -0.06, 3.55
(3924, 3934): 0.32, 2.77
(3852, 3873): -0.20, 3.85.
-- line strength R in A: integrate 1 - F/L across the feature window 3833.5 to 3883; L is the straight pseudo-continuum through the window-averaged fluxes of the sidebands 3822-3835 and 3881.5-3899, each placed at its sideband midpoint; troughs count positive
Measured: -4.8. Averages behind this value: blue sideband 2.76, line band 3.62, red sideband 3.88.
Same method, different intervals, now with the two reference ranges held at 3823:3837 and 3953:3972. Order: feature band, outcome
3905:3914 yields -4.10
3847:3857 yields -4.95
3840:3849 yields -2.98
